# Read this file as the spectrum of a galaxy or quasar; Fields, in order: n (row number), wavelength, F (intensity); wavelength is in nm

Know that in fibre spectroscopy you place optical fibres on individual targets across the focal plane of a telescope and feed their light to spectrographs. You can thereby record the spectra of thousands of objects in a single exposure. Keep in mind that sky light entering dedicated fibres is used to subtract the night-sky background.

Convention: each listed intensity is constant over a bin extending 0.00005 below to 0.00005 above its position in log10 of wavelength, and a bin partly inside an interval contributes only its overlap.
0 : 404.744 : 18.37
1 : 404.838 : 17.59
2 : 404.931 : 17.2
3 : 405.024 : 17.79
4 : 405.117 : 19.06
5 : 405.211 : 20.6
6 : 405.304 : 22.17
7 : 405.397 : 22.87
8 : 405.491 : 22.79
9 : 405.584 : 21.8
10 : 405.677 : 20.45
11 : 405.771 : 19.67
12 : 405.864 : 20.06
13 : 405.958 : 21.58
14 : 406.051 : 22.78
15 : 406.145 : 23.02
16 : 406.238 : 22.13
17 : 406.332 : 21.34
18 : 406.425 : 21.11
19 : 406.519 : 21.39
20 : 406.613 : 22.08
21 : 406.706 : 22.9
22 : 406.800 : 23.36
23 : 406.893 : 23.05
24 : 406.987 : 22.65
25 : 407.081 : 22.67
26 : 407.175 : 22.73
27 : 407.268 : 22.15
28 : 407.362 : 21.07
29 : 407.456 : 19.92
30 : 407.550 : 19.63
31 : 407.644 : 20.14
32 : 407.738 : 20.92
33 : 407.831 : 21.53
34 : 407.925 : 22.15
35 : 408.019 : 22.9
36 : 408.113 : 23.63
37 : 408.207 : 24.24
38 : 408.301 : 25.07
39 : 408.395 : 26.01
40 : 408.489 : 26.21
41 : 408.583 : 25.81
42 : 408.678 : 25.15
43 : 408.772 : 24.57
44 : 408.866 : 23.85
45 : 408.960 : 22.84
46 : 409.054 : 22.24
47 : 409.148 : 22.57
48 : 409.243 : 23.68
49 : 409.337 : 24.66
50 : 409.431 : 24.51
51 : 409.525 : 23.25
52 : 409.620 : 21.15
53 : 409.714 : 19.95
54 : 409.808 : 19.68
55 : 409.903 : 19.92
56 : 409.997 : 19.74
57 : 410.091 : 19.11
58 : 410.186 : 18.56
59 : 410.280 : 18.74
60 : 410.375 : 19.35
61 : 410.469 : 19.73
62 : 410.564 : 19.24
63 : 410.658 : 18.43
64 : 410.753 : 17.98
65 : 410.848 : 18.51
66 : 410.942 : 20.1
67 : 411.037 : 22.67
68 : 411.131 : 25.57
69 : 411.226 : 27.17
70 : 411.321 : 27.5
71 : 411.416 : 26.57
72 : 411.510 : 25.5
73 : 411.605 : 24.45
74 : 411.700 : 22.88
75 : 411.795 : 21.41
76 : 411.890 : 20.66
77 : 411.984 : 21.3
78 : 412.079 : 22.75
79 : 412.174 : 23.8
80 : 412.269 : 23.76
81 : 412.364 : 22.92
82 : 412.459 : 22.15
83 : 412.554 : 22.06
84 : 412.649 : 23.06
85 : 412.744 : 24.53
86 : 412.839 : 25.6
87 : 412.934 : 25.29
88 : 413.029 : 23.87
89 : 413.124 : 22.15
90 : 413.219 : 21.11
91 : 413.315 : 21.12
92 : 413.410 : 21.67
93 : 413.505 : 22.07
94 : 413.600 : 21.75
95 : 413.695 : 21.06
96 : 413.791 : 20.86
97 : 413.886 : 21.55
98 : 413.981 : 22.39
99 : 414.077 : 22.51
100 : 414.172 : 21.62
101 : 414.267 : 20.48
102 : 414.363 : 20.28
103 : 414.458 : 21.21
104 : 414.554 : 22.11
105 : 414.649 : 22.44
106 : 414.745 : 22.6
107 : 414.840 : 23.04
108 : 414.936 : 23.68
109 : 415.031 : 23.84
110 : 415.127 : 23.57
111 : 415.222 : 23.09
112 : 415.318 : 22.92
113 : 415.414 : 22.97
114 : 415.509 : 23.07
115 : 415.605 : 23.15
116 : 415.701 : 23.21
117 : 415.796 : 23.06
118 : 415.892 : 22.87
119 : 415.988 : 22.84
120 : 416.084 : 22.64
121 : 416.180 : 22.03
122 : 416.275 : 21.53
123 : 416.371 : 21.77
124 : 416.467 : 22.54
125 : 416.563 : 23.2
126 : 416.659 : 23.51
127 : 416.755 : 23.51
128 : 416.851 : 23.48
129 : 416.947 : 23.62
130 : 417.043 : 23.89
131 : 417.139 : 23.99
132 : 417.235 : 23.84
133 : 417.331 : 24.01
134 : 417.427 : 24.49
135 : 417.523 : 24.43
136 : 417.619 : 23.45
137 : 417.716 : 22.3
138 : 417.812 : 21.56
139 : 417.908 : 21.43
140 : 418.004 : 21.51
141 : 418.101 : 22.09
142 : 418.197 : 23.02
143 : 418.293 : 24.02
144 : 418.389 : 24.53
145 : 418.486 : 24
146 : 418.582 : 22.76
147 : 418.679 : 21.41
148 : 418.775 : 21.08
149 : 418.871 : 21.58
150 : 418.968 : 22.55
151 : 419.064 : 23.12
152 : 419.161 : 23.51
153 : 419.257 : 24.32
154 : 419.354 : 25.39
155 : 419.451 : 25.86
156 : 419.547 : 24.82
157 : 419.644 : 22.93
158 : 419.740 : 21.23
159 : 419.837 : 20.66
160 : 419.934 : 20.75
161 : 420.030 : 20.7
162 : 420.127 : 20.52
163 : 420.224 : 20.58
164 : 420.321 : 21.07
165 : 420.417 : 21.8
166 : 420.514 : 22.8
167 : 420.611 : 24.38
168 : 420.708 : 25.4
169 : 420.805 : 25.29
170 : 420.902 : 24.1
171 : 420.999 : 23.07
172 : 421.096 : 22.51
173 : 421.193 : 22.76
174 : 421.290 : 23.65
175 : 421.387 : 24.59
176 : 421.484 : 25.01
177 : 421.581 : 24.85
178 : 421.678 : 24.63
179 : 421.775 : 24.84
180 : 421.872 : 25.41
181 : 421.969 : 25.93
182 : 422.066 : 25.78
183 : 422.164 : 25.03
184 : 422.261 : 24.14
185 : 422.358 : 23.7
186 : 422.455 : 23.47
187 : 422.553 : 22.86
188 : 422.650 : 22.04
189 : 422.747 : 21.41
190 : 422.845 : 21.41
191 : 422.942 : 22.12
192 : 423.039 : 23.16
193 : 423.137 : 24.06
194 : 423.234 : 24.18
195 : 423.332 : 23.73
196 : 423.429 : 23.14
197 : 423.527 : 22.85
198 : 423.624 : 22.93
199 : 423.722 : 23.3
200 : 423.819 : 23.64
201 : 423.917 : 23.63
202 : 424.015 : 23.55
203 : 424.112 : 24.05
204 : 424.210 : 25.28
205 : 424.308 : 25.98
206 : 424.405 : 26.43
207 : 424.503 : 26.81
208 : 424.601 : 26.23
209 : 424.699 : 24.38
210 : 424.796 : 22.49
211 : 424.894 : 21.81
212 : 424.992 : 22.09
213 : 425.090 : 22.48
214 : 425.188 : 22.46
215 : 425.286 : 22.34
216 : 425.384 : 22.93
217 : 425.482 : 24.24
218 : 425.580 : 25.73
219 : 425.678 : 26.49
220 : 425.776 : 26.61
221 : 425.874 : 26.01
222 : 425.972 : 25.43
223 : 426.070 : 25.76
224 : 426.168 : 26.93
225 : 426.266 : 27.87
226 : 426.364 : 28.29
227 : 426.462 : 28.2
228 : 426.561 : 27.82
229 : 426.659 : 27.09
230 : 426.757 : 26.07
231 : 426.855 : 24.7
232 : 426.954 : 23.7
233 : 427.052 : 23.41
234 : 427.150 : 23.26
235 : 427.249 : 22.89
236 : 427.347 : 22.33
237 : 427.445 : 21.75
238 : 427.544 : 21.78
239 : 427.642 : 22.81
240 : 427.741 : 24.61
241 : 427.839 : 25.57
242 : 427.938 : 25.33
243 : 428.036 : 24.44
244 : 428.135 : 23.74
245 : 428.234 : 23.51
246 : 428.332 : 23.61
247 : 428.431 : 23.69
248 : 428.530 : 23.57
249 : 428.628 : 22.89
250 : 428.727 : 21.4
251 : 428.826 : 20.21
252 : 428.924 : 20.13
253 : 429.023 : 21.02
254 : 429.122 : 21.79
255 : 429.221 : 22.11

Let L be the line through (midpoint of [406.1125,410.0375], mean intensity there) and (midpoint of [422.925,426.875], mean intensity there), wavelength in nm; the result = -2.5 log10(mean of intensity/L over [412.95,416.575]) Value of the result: 0.05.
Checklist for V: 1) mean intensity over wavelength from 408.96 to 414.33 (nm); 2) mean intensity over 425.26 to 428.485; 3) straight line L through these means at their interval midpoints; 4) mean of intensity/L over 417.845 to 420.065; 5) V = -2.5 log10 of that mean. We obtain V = 0.030 mag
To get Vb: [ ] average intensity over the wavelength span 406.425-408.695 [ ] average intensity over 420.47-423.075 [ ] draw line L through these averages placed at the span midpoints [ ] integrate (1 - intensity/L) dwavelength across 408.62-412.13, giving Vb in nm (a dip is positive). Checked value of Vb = 0.14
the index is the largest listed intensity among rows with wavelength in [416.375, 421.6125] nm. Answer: 25.86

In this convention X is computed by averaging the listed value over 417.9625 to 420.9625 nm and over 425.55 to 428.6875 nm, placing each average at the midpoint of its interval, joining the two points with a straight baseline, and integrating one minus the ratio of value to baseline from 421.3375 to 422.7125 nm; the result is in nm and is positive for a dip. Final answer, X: -0.05 nm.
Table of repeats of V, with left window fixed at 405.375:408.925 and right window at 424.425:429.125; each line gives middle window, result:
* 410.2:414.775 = 0.04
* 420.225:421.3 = 0.02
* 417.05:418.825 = 0.02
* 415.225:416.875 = 0.02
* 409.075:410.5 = 0.09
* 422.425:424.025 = 0.04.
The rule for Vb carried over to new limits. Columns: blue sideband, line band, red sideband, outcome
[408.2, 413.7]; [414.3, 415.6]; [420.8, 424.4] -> 0.019 nm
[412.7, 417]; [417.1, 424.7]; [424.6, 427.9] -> 0.063 nm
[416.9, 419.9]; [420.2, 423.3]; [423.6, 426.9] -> 0.052 nm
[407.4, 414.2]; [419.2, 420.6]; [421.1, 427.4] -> 0.075 nm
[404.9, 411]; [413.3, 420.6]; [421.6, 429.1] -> 0.093 nm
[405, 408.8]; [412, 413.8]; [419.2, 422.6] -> 0.006 nm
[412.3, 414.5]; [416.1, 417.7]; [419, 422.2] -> -0.029 nm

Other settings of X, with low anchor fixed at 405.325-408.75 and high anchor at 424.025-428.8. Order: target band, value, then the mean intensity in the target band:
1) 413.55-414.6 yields 0.08 nm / 21.4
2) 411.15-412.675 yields -0.05 nm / 23.7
